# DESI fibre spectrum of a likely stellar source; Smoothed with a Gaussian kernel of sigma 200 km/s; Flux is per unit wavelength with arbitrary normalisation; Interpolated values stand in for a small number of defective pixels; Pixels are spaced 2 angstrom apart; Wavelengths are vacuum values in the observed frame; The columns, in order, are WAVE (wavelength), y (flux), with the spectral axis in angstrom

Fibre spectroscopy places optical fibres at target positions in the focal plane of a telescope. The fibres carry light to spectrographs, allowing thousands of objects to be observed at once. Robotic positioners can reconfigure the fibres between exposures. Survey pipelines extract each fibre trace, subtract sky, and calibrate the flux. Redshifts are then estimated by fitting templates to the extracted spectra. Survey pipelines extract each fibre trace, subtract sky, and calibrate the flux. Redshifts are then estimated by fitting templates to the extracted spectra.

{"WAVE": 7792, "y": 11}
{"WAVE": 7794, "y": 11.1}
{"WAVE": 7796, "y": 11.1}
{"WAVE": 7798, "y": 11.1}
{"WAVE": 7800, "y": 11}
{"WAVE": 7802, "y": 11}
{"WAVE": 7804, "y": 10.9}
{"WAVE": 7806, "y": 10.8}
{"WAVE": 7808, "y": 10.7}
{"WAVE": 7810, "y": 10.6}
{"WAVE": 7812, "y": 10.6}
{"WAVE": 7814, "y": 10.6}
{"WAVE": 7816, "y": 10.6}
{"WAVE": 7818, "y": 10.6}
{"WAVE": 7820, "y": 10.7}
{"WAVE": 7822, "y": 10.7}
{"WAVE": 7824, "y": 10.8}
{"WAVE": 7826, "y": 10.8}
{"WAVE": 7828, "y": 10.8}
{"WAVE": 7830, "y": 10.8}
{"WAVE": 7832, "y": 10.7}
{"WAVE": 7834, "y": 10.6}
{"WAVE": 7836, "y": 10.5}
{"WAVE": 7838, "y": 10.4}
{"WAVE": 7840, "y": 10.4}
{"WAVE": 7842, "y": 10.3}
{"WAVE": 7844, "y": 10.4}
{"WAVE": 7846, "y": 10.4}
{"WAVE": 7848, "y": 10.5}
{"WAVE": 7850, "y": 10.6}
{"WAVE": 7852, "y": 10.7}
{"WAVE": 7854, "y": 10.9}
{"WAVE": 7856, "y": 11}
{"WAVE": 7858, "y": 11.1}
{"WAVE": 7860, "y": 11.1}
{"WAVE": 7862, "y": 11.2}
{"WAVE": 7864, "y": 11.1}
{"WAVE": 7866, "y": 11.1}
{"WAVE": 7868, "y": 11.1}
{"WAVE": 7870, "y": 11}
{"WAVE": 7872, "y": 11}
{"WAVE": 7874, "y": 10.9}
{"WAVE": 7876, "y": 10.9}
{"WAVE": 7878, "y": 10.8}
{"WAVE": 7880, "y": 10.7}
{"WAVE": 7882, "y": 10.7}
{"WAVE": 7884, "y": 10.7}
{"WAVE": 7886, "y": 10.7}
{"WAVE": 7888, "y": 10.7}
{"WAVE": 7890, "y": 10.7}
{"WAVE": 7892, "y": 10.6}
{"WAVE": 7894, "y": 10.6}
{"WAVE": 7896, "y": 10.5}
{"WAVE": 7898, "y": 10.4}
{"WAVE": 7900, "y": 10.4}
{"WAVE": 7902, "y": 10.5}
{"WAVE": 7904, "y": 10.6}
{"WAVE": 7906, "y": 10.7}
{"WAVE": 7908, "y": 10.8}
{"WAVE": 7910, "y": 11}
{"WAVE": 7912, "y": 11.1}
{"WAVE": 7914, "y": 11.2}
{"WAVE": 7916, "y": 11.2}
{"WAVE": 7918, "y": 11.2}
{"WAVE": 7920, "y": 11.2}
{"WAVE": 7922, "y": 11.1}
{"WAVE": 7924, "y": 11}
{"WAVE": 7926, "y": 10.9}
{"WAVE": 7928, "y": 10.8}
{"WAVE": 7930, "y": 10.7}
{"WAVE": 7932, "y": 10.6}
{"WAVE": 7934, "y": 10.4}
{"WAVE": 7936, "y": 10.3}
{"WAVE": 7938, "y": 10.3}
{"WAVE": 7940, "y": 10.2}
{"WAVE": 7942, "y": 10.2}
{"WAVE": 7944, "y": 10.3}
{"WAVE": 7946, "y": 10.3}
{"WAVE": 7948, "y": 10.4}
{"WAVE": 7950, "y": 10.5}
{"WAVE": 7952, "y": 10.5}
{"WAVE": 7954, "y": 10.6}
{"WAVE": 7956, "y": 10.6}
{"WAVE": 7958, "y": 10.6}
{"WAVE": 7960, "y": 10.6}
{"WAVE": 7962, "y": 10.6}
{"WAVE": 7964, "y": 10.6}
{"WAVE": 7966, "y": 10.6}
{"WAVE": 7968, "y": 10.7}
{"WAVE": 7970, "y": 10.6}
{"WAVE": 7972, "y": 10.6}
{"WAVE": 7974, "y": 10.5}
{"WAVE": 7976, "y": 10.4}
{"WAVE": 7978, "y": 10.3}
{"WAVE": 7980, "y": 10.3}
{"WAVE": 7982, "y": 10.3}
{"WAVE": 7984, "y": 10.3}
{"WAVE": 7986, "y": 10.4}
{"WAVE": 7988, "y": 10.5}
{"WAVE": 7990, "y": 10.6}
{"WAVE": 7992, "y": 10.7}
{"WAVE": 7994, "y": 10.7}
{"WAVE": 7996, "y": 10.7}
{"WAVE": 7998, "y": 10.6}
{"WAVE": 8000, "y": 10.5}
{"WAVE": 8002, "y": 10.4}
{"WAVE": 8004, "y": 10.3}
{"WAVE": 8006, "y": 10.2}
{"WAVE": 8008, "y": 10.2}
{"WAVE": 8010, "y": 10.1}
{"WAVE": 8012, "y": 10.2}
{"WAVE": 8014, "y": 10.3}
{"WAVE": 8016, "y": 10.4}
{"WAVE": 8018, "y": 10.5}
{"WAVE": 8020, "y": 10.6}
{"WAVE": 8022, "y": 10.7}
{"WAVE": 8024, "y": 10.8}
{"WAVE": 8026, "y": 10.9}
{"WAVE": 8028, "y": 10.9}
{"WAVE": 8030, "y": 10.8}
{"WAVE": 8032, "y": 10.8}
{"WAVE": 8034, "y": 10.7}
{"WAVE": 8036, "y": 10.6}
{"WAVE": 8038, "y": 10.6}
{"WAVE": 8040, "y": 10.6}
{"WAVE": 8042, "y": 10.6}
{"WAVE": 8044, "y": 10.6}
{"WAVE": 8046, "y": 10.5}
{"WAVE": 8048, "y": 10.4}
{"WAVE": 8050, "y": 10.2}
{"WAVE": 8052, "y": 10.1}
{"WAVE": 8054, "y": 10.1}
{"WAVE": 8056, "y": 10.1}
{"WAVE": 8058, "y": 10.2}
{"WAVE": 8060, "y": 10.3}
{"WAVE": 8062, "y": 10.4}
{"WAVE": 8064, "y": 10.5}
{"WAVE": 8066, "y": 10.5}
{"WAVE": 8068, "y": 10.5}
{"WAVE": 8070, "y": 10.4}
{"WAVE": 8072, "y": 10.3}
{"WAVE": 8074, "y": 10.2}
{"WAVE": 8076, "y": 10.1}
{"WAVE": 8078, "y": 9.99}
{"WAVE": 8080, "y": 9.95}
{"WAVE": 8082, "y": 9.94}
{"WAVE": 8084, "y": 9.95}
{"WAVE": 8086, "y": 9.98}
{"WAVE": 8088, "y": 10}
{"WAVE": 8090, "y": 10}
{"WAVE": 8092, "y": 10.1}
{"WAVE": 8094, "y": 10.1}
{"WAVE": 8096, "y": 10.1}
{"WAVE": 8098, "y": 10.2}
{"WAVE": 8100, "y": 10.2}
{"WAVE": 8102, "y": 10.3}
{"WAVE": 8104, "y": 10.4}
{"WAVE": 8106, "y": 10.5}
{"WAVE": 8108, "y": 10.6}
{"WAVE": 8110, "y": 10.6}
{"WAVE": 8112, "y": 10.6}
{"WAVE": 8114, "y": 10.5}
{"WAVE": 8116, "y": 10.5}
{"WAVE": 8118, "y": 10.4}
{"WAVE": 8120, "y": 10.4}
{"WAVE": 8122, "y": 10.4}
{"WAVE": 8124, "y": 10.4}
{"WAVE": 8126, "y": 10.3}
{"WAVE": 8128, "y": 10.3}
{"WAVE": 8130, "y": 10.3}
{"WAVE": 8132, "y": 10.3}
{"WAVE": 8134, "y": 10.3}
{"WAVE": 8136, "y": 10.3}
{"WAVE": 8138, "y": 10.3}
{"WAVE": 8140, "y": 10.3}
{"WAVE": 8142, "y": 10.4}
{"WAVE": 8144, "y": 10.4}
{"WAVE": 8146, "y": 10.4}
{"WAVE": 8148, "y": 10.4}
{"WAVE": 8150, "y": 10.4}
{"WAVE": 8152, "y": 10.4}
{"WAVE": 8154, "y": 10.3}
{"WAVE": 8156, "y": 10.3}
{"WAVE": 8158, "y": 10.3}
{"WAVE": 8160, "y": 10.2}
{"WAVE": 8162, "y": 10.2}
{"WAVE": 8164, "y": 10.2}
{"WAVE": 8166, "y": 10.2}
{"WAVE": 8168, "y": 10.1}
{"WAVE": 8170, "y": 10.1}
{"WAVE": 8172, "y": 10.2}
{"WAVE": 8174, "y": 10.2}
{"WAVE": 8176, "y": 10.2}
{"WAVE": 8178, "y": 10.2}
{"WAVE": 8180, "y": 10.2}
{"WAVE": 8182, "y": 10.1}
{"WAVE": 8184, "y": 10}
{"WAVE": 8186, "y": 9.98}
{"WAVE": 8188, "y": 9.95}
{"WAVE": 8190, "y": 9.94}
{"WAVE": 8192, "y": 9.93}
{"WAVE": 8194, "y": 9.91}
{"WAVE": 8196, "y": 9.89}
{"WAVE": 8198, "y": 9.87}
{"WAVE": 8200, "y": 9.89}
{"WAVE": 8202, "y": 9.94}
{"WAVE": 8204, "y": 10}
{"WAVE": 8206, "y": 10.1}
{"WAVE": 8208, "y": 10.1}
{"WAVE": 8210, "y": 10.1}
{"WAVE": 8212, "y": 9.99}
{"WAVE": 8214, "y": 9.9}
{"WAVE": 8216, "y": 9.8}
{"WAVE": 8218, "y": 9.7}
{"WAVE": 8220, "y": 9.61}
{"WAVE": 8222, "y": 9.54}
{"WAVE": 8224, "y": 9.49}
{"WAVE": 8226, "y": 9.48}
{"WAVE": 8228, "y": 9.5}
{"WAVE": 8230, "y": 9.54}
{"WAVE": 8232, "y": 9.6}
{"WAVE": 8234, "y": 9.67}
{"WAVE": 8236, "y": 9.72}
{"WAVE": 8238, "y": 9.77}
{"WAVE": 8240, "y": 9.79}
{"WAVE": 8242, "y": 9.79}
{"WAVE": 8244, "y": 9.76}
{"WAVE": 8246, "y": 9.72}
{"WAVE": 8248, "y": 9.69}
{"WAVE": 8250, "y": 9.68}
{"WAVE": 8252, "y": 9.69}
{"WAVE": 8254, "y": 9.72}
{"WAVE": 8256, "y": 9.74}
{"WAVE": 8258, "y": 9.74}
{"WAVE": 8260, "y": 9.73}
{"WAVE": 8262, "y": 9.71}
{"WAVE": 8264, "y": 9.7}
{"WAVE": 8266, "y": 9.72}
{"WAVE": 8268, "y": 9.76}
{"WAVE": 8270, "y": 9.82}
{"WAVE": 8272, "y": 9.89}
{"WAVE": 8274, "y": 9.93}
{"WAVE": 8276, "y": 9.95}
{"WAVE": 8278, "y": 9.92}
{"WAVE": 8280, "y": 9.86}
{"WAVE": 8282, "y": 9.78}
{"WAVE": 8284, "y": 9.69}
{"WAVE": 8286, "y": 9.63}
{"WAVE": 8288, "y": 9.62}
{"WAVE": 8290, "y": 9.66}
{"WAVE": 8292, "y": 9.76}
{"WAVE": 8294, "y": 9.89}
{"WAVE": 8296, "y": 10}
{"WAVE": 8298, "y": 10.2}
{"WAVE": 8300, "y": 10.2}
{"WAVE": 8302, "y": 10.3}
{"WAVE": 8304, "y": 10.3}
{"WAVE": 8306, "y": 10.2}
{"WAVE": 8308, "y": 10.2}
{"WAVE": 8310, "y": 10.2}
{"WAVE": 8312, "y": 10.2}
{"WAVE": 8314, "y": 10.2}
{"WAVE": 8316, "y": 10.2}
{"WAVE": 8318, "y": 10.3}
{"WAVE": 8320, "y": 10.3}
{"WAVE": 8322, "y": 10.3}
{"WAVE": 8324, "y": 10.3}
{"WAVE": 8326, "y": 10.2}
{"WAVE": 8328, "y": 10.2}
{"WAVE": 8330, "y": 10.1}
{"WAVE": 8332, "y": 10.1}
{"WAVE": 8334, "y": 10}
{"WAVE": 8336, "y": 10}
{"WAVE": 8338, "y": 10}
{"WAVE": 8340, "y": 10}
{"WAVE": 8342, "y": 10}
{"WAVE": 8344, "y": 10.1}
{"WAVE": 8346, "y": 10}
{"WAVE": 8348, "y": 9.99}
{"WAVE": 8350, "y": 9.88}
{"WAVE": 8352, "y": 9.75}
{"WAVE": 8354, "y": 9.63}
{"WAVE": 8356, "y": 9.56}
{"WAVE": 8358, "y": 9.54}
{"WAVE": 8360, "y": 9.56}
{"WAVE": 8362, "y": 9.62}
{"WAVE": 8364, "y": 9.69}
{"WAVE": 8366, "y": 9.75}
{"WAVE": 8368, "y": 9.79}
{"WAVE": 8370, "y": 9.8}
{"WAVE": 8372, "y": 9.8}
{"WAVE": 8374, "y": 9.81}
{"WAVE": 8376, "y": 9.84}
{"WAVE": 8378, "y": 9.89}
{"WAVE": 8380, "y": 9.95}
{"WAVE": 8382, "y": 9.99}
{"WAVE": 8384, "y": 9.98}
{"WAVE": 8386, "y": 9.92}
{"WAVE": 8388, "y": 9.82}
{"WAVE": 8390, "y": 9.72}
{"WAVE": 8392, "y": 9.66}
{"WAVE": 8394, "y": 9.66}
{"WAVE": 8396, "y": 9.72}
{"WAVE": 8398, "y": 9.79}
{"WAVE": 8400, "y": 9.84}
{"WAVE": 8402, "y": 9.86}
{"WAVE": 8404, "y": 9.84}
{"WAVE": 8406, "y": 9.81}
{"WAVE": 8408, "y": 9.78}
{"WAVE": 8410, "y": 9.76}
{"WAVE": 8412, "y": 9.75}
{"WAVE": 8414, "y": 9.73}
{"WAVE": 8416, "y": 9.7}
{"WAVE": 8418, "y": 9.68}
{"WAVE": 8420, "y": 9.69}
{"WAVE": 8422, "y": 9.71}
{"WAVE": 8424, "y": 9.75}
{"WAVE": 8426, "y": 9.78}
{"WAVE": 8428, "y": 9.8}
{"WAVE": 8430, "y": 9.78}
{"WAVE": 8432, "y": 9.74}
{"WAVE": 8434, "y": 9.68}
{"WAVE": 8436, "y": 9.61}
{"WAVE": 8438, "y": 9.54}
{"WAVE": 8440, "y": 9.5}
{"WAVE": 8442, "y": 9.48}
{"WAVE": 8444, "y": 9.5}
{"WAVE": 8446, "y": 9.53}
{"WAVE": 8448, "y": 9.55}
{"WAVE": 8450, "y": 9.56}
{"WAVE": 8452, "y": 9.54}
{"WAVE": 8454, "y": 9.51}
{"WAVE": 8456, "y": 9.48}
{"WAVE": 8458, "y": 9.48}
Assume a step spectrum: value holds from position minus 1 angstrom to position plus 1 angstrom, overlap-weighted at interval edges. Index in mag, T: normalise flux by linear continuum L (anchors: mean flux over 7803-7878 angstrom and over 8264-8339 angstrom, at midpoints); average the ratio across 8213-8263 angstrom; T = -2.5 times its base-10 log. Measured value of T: 0.05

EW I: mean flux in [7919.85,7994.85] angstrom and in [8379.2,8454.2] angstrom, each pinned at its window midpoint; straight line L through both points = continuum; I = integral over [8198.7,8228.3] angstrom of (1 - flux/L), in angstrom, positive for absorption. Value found 0.8 angstrom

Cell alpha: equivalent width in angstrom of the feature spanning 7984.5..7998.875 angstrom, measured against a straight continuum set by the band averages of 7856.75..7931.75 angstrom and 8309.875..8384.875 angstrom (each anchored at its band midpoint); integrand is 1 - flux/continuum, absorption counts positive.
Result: 0.1 angstrom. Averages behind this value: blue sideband 10.9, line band 10.6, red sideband 9.96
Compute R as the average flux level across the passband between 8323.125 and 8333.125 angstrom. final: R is 10.2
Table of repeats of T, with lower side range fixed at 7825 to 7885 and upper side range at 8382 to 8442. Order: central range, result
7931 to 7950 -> 0.03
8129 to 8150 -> -0.01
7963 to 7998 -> 0.00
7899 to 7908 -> 0.01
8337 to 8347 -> -0.02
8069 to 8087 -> 0.03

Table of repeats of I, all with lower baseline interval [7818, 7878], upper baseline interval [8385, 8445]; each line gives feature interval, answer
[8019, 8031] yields -0.4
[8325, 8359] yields -0.3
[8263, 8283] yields 0.3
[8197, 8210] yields 0.2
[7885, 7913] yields 0.0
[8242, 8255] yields 0.4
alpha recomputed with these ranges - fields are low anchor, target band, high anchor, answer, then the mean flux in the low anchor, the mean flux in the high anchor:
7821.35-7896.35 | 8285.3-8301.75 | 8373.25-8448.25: 0.1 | 10.8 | 9.74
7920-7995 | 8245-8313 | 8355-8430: 0.6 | 10.5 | 9.77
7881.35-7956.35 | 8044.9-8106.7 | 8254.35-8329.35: 1.0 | 10.7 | 9.98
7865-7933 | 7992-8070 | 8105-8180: 0.6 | 10.8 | 10.3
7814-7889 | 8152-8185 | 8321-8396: 0.1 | 10.8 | 9.89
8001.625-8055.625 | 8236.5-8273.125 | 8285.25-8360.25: 1.4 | 10.5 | 10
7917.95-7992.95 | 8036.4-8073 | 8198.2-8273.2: -0.4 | 10.6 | 9.76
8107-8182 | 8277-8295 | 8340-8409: 0.4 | 10.3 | 9.81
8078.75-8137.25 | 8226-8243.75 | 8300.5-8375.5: 0.8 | 10.3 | 10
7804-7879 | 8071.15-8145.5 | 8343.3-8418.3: 0.0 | 10.8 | 9.79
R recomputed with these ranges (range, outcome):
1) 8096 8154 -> 10.4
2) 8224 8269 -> 9.69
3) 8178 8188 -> 10.1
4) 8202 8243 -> 9.76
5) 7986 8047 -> 10.6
